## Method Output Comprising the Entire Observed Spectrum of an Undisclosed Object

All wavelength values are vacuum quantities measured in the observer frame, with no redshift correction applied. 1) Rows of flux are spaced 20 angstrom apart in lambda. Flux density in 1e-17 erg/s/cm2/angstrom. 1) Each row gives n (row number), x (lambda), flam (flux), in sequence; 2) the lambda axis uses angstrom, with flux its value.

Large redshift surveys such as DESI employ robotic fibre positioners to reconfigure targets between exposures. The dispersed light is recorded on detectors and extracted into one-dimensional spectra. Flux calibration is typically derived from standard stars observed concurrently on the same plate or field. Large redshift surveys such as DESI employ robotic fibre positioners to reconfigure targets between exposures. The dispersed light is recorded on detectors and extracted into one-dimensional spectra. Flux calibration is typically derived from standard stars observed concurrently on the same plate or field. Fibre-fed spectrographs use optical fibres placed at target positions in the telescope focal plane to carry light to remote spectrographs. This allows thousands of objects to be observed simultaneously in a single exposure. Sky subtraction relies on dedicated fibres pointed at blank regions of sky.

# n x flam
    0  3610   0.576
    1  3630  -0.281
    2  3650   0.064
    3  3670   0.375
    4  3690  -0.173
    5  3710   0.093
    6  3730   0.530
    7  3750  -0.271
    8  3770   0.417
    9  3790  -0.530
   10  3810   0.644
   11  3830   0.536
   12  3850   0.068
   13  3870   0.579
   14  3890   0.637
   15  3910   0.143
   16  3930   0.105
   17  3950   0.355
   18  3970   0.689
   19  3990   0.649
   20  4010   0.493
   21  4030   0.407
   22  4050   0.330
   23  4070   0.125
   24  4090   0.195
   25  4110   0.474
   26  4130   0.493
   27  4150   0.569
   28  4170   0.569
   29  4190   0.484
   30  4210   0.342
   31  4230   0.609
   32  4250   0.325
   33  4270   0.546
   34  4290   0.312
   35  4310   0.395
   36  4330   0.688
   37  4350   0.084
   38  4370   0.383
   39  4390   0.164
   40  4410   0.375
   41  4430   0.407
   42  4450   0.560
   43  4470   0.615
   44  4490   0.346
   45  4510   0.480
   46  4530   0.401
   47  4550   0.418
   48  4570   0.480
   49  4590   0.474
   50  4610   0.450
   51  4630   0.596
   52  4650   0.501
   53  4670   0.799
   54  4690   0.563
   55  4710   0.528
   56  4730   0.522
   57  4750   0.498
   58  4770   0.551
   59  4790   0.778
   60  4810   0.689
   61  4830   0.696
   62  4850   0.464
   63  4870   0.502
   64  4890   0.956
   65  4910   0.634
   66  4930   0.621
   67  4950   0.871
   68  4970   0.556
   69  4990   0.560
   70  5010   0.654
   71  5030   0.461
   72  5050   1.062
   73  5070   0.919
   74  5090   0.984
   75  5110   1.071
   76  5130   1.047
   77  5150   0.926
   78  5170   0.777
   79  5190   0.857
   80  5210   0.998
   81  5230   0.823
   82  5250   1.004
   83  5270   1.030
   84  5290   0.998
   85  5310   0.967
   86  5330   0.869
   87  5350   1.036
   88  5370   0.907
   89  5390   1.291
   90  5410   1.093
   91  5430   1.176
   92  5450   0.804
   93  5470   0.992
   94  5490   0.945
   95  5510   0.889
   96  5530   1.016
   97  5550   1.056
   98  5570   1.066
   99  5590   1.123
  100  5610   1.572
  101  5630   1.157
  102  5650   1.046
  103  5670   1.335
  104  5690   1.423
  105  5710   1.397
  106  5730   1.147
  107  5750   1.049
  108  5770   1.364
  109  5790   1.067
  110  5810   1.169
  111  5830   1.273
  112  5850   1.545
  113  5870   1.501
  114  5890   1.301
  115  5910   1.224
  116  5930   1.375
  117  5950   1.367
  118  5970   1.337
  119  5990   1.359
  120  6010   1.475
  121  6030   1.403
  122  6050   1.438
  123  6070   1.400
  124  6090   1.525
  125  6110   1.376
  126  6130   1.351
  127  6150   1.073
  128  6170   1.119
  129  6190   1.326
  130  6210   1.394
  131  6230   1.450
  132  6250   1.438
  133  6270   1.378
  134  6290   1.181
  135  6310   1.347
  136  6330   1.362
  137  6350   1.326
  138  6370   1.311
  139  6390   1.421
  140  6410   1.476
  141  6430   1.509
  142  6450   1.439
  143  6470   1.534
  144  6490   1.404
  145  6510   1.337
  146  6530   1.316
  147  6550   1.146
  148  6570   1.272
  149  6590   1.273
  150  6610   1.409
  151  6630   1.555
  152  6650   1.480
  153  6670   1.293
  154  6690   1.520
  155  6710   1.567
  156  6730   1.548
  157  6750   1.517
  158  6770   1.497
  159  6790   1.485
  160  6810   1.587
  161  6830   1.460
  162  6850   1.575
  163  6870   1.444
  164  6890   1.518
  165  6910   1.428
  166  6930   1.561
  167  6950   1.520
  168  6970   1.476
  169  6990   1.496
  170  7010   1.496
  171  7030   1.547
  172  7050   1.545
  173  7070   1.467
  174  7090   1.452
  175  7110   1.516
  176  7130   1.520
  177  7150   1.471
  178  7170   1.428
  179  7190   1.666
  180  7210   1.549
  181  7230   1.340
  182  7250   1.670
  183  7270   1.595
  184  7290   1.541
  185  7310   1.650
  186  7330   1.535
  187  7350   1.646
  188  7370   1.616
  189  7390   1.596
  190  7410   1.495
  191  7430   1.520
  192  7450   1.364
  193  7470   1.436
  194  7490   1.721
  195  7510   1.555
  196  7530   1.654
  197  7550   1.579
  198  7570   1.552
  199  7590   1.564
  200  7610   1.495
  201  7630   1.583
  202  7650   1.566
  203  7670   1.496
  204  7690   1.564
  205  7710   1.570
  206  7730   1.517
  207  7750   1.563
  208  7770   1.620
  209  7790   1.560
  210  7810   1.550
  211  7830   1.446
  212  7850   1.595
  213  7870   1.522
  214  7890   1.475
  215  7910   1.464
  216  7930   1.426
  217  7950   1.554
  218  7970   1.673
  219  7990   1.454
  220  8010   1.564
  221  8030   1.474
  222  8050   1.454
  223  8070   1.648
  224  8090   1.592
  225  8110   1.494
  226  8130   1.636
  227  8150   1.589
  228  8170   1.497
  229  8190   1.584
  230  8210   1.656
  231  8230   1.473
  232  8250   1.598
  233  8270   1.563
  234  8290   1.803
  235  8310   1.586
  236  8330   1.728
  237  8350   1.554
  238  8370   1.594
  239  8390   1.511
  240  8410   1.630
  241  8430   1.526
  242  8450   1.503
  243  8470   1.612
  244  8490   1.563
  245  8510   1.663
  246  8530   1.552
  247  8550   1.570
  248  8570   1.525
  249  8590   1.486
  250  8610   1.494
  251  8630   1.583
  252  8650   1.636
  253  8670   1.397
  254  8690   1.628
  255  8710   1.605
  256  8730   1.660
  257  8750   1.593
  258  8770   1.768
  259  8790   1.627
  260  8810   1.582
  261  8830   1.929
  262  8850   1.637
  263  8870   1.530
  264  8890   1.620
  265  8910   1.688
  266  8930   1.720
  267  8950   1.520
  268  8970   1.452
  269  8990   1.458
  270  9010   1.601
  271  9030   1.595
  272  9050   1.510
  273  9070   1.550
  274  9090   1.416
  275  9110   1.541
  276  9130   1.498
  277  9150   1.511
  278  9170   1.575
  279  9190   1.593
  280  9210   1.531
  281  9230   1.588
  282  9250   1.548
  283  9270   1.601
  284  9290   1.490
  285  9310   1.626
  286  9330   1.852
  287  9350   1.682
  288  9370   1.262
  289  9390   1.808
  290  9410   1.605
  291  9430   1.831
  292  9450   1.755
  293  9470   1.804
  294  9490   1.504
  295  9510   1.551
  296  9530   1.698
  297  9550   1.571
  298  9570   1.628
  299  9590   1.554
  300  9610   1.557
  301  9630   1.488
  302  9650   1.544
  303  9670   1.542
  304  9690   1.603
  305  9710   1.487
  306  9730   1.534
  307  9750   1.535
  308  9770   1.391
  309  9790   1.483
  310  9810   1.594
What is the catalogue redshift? 0.27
